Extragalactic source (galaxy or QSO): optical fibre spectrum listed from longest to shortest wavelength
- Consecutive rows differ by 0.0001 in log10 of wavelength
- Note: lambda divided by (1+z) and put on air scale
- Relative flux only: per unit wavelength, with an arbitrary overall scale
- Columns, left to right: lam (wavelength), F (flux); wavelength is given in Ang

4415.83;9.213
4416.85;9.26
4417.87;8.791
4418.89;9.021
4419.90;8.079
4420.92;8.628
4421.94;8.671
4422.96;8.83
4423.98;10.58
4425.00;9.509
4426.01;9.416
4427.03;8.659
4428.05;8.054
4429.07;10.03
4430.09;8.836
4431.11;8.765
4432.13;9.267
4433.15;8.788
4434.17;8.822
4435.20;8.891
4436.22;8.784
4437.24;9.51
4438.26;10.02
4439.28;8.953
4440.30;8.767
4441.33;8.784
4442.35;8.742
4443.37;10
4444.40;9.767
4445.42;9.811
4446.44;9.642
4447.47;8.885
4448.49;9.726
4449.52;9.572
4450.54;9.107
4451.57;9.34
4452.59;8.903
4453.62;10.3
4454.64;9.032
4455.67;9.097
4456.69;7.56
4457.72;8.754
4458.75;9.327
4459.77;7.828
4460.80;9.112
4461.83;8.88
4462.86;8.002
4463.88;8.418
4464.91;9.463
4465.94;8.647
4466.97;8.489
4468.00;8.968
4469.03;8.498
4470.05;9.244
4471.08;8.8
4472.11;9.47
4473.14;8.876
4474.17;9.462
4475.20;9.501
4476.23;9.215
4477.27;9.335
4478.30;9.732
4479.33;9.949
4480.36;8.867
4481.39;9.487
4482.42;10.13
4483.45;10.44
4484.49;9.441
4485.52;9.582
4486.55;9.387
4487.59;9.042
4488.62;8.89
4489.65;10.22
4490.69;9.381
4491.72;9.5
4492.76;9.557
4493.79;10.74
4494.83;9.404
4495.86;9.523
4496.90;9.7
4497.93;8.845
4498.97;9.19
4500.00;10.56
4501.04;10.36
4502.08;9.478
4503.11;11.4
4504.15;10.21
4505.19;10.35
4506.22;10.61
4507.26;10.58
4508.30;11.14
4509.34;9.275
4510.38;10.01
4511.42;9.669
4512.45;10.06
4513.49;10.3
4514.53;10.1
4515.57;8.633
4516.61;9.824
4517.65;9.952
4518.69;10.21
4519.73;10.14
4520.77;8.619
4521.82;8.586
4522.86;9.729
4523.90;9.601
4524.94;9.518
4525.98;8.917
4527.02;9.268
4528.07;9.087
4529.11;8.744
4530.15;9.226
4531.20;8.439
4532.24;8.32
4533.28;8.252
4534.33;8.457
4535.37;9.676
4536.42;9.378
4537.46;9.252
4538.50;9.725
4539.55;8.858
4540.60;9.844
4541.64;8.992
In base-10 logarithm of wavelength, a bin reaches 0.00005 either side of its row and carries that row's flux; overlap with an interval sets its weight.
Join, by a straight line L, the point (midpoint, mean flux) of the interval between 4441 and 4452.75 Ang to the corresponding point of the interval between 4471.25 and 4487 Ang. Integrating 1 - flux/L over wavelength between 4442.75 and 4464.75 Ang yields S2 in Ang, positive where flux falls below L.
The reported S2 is 0.7 Ang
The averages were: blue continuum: 9.38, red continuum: 9.51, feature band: 9.1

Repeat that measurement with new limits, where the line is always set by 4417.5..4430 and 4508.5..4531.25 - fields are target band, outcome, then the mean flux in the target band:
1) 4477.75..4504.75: -1.10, 9.73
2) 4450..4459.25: 0.13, 9.05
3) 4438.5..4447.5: -0.19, 9.3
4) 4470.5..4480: -0.09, 9.36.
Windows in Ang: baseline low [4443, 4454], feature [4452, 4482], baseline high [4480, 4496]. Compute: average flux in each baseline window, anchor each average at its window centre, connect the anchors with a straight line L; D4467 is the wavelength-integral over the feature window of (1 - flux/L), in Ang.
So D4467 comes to 1.7 Ang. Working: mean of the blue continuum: 9.53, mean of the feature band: 9.01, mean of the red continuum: 9.61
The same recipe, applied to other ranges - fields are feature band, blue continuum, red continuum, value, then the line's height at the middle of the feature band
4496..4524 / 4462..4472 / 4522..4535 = -3.11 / 8.91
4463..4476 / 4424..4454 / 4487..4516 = 0.81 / 9.56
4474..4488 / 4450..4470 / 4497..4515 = -0.18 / 9.43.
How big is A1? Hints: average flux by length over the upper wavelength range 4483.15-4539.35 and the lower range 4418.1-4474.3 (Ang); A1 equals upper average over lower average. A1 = 1.06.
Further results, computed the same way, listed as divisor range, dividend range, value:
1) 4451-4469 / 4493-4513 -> 1.14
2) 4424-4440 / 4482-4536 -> 1.05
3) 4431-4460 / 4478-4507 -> 1.07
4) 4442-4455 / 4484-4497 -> 1.01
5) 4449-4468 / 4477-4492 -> 1.08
